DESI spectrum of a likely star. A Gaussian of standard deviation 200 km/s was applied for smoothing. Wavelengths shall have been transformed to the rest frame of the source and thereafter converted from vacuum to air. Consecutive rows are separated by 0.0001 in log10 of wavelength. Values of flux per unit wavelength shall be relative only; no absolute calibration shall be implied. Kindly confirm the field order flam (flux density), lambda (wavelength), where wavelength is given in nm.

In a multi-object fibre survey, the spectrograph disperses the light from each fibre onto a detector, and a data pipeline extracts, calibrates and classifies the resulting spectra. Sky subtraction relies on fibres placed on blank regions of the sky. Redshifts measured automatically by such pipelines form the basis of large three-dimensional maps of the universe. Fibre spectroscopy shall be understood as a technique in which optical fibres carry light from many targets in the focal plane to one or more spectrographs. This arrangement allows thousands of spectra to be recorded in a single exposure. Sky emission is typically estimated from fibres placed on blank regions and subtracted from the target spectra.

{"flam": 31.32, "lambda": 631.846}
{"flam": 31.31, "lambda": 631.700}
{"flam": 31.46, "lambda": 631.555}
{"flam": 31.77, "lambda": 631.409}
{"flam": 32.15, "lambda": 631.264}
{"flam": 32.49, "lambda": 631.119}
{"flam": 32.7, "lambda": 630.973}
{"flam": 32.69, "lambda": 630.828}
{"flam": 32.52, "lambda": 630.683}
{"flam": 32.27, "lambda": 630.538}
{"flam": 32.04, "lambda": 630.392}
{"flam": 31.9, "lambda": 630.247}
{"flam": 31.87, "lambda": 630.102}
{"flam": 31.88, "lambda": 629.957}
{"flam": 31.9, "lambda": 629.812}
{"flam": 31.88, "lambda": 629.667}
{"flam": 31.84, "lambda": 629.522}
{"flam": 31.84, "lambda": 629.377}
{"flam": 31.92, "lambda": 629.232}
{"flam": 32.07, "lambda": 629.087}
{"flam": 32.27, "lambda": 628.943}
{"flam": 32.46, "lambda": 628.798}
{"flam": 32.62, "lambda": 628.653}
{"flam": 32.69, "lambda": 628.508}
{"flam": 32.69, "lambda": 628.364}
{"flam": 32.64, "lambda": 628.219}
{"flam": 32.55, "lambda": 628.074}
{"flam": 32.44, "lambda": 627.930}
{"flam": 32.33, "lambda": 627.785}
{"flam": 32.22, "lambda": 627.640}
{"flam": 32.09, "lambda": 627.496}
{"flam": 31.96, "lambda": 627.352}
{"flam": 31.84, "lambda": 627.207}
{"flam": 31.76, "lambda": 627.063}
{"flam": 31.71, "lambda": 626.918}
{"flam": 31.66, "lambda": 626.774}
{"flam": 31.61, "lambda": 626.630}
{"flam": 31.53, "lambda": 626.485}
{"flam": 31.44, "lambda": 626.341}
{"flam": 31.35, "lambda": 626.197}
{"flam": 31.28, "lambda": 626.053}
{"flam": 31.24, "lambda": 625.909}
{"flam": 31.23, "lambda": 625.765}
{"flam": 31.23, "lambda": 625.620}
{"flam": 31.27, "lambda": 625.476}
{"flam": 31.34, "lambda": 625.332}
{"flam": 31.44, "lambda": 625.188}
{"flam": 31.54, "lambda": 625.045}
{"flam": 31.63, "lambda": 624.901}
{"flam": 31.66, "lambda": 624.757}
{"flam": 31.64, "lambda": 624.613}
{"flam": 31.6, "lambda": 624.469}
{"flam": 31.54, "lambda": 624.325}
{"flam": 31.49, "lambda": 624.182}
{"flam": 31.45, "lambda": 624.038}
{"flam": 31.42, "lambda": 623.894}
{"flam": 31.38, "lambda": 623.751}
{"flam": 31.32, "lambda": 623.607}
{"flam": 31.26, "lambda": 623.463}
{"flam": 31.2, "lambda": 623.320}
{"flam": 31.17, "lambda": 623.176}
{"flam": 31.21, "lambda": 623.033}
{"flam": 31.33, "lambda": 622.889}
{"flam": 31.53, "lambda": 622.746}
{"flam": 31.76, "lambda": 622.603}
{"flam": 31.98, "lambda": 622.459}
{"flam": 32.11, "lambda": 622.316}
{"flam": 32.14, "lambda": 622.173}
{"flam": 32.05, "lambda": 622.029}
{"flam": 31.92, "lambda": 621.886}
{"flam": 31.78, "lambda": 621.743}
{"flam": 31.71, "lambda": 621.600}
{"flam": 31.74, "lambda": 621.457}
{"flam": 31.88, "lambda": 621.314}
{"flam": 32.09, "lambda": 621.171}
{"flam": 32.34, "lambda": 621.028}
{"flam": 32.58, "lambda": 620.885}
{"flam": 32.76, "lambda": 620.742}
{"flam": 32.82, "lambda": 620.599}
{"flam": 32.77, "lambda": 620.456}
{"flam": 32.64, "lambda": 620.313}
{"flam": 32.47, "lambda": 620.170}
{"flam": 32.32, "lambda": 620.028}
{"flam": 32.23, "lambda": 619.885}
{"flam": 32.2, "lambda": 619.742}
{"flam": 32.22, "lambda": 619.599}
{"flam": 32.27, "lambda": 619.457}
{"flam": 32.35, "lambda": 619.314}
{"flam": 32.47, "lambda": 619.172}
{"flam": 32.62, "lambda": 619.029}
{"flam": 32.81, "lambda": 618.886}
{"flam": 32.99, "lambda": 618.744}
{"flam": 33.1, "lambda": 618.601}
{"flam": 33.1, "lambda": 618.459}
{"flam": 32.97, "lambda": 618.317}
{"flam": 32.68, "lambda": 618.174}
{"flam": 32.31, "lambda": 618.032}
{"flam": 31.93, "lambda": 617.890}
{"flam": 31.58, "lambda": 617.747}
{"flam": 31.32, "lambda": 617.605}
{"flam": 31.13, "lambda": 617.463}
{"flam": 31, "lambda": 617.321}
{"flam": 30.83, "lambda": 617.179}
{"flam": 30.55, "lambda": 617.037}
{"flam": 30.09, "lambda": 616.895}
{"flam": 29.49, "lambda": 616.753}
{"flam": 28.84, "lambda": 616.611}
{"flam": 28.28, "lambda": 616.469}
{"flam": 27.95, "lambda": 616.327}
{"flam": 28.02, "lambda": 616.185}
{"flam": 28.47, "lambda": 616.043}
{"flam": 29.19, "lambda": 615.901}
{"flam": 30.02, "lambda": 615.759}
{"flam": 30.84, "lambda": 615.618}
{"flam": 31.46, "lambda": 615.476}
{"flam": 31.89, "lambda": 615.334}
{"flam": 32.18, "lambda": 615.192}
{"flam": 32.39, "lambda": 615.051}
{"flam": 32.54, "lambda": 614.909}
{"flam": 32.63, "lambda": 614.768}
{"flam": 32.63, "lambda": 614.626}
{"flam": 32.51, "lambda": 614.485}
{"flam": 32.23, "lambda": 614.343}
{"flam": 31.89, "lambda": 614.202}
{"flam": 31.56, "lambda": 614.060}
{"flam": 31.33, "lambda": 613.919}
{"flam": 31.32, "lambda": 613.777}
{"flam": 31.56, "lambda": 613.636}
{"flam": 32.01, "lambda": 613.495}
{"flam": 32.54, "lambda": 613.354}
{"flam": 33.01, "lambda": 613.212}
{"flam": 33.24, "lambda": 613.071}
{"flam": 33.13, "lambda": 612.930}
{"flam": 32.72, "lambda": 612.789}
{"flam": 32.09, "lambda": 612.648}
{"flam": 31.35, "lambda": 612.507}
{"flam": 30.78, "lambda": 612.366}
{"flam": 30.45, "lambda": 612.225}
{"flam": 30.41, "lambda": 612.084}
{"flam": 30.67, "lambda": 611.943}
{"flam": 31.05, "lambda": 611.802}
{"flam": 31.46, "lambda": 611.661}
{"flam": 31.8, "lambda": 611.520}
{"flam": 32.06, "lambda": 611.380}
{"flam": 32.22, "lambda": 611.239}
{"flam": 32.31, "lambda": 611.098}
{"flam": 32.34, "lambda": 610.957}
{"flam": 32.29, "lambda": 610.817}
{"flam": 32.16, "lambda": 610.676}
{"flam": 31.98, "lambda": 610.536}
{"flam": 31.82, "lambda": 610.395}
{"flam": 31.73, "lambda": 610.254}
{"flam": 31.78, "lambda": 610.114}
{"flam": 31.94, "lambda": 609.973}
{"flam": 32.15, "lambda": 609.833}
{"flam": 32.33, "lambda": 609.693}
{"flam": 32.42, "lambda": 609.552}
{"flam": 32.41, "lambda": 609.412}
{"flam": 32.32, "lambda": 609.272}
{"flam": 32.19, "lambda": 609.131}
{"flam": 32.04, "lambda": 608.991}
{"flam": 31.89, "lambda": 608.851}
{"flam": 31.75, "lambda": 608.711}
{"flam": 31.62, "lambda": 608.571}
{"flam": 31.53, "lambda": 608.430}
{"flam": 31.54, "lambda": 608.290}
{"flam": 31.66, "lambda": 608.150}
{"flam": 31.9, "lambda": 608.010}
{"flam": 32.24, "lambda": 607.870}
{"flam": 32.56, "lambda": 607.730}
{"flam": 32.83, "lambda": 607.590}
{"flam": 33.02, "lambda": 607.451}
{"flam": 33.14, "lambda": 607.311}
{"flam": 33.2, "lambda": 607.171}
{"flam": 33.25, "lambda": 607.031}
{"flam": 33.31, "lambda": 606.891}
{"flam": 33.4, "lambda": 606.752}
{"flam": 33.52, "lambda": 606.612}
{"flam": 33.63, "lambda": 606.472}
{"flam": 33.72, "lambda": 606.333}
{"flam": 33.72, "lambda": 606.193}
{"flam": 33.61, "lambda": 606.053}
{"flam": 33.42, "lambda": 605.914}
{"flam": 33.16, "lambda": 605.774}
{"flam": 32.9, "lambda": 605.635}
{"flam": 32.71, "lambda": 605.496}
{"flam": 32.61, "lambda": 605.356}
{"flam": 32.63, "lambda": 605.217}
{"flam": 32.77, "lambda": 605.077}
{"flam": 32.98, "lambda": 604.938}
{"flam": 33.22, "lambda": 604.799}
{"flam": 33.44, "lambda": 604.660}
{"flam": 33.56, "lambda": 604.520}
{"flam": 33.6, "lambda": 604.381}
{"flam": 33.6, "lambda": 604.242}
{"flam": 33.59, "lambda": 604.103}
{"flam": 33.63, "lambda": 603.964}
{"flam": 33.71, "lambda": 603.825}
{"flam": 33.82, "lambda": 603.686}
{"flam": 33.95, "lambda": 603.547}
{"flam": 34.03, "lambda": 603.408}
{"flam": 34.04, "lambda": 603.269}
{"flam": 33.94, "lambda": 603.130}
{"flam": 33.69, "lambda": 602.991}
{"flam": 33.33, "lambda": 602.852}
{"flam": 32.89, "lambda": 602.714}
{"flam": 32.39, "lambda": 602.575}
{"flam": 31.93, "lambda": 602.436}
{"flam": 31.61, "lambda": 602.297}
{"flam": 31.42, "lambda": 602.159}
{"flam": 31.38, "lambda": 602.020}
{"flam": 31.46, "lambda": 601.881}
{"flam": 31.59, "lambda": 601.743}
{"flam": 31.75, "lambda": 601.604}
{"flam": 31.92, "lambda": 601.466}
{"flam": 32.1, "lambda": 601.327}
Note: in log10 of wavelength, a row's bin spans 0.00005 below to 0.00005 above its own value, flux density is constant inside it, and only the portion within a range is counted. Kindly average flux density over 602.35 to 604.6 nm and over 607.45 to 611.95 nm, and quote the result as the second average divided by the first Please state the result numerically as 0.96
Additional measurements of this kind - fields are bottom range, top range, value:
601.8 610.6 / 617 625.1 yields 0.98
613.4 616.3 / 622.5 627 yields 1.00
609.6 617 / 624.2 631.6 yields 1.02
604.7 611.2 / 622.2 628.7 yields 0.97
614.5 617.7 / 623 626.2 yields 1.03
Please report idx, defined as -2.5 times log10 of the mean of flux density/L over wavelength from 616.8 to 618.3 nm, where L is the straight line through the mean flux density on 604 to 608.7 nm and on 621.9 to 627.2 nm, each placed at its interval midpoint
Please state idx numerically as 0.02 mag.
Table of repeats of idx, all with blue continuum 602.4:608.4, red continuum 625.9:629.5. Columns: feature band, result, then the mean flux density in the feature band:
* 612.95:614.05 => 0.02 mag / 32.2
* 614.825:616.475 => 0.08 mag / 30.4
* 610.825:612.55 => 0.05 mag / 31.4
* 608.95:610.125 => 0.03 mag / 32.2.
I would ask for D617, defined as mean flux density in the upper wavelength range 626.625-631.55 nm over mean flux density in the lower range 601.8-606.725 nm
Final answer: 1.0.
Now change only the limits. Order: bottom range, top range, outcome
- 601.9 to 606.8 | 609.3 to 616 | 0.96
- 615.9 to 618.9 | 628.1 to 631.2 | 1.05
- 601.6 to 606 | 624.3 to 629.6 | 0.97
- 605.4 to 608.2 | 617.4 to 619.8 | 0.98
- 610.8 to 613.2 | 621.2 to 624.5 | 0.99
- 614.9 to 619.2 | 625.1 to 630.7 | 1.03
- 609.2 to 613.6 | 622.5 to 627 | 0.98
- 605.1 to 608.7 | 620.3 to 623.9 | 0.97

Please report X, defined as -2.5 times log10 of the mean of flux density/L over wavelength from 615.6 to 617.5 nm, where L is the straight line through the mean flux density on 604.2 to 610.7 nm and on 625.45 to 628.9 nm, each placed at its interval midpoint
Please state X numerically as 0.10 mag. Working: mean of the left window 32.7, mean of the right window 31.9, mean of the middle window 29.6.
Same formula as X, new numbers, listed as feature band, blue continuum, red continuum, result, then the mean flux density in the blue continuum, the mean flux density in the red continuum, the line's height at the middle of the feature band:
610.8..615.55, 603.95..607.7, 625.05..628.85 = 0.03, 33.3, 31.9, 32.8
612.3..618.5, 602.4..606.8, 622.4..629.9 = 0.04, 33.4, 31.7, 32.5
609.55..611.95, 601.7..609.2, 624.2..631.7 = 0.02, 32.9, 31.9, 32.6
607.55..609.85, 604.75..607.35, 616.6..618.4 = 0.02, 33.2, 31.2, 32.7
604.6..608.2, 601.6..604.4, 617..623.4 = -0.01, 32.9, 32.1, 32.8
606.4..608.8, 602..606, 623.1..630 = 0.01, 33.1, 31.8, 32.9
